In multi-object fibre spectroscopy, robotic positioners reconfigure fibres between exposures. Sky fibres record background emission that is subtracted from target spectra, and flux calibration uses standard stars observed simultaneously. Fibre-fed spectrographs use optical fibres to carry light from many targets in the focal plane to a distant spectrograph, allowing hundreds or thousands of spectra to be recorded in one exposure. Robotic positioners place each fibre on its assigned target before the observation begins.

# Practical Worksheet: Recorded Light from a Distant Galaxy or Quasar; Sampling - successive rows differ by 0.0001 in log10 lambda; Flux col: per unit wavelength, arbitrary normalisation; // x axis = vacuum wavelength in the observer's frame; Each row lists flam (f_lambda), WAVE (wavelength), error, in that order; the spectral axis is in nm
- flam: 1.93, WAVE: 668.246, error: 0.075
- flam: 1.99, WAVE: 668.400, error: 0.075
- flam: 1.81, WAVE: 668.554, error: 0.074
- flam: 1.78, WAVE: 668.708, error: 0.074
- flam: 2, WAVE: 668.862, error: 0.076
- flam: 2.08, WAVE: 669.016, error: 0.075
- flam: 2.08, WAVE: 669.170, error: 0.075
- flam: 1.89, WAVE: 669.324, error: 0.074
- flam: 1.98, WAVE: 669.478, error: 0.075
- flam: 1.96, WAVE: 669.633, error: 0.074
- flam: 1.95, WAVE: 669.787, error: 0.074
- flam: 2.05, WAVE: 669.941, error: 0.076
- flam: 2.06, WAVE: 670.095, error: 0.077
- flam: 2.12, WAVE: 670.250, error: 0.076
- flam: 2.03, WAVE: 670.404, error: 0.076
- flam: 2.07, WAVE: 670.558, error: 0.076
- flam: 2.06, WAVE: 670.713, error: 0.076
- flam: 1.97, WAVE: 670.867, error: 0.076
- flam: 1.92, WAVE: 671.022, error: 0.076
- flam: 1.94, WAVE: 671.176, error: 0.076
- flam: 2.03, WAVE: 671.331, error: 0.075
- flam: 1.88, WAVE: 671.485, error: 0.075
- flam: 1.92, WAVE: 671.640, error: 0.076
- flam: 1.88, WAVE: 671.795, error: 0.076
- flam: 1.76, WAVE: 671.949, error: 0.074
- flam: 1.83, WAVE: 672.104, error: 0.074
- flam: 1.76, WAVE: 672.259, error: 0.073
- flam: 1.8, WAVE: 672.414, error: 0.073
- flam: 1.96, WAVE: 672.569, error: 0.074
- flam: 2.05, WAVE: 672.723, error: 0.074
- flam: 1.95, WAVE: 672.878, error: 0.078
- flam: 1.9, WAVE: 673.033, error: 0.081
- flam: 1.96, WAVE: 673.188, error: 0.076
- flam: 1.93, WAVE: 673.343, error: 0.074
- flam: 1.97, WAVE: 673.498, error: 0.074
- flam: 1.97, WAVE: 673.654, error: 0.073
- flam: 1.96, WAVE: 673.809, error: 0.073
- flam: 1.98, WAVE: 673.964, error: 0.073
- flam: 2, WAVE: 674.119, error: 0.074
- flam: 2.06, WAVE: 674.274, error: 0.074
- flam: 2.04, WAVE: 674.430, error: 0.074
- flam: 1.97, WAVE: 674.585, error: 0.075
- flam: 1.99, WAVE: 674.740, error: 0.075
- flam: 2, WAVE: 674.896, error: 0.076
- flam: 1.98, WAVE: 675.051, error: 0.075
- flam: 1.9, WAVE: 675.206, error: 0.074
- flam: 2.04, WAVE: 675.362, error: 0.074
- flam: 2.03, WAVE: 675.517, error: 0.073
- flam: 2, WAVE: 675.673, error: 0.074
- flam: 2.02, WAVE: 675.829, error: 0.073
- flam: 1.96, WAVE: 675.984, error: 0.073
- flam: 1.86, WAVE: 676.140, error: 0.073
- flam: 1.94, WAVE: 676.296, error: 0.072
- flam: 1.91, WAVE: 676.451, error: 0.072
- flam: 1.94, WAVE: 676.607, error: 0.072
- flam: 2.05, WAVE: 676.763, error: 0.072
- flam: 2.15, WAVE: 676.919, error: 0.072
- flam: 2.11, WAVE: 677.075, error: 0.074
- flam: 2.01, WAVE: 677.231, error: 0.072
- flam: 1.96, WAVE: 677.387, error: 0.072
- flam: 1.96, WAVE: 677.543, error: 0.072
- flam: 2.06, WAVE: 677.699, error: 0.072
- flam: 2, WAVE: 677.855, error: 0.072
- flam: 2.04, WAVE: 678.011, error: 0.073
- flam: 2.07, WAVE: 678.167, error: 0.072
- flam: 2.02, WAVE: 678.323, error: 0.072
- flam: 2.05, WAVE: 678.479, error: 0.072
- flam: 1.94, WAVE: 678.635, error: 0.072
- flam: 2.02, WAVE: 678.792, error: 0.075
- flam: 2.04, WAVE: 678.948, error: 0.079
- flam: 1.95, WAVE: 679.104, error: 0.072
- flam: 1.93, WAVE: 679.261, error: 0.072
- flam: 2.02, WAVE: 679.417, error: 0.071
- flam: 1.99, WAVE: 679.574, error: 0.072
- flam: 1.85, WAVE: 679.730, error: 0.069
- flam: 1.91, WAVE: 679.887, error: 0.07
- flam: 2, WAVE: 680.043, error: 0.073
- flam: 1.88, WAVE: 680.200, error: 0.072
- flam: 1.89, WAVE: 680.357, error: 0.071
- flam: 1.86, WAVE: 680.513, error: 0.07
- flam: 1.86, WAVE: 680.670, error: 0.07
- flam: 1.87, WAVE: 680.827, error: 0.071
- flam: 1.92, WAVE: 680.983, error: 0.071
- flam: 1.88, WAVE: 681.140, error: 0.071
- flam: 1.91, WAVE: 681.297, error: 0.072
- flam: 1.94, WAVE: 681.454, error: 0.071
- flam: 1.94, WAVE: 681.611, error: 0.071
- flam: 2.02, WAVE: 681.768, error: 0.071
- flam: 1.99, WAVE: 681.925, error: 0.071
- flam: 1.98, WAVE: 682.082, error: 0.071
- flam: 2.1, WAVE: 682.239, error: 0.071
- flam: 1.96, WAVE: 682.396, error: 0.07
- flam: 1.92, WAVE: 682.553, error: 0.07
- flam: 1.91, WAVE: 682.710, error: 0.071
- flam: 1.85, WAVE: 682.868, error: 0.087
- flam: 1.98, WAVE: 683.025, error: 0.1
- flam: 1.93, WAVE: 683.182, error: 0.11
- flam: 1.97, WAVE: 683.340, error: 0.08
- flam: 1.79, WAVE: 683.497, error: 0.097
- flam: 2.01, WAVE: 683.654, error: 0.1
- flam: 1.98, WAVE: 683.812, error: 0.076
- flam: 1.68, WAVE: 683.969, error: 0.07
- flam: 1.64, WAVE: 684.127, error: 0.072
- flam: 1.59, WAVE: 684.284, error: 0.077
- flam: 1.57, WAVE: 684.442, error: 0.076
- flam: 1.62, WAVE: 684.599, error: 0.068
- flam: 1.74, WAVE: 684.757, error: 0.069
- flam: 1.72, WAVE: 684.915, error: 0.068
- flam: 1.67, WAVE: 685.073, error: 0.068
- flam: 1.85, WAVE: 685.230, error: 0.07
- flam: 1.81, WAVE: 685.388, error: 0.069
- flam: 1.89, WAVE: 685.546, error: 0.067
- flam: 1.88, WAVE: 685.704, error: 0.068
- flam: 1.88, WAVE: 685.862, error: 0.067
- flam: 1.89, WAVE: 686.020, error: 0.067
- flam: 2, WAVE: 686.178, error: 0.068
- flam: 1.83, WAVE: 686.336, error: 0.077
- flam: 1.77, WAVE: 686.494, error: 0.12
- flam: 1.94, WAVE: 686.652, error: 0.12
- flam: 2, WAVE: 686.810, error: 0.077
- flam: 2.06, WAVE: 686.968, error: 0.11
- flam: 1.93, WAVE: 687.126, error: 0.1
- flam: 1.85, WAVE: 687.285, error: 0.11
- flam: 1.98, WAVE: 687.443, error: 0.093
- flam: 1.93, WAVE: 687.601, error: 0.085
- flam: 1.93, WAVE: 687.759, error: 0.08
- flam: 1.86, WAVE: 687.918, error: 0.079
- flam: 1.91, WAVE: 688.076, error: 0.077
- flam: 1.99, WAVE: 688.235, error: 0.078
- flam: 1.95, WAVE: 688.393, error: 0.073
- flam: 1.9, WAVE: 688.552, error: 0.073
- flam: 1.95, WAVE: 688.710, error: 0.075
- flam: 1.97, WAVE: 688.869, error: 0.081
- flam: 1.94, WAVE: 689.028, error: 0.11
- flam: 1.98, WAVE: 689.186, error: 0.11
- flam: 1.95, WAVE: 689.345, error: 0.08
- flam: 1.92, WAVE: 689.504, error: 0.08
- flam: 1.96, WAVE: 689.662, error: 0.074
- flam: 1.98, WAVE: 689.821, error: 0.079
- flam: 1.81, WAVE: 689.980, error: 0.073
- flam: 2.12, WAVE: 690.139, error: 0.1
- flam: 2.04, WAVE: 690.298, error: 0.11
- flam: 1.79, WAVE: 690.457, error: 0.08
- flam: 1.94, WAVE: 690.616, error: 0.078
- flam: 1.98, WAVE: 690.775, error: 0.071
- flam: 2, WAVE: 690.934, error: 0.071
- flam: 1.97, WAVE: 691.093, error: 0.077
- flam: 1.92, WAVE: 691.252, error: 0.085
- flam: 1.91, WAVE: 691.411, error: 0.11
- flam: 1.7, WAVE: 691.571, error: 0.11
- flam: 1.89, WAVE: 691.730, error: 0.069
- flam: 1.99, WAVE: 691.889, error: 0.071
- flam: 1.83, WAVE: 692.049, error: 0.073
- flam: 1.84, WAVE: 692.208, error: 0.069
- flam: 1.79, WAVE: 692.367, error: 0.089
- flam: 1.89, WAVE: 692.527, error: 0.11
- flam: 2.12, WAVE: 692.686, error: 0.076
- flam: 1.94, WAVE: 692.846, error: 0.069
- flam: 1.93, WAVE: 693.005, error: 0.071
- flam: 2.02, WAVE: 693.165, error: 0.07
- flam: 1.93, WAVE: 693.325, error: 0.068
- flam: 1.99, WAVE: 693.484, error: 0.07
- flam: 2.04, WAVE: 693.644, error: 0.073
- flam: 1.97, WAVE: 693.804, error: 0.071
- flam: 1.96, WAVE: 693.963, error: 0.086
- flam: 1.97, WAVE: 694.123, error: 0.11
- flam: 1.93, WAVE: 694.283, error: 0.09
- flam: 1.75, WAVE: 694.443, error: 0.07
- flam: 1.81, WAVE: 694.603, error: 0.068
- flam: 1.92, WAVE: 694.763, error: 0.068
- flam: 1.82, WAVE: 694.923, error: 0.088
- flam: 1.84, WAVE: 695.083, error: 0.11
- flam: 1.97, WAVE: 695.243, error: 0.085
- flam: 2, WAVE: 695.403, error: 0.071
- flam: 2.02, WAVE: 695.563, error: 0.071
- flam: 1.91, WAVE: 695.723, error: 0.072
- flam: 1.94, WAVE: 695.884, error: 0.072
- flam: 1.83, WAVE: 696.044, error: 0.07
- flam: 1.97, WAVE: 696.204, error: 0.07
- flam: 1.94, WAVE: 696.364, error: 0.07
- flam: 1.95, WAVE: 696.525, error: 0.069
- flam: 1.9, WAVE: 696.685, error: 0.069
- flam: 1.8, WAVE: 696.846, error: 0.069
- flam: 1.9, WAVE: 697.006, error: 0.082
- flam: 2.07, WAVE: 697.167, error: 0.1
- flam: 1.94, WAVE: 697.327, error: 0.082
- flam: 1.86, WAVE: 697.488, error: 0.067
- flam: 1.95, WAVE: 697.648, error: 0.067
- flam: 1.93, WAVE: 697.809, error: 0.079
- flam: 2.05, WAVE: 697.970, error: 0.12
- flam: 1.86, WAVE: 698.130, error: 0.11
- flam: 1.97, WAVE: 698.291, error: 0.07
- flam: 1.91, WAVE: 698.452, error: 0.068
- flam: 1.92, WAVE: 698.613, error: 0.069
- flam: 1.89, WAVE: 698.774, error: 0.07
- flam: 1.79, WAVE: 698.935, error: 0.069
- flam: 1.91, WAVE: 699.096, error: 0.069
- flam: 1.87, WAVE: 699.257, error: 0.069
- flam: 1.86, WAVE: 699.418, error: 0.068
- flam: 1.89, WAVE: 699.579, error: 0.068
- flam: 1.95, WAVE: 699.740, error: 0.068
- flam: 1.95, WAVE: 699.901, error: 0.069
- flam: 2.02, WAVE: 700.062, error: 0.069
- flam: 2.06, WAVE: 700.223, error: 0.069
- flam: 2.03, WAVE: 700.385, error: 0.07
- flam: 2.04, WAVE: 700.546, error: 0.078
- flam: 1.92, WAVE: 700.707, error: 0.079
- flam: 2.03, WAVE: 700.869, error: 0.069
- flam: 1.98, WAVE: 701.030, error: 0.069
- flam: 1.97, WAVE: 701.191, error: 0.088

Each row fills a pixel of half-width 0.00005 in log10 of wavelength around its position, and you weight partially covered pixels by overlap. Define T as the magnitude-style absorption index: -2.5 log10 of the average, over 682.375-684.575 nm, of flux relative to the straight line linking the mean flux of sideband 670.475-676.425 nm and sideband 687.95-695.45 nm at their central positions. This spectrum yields 0.062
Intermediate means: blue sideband 1.95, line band 1.83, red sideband 1.93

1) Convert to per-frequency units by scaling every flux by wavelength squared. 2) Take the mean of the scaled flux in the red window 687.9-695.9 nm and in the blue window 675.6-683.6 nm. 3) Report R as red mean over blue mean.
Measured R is 1.0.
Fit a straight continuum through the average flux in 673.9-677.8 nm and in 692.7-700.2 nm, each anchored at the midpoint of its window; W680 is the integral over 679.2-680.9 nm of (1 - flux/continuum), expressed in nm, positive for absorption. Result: 0.06 nm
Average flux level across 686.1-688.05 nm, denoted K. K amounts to 1.92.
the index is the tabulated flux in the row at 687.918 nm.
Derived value 1.86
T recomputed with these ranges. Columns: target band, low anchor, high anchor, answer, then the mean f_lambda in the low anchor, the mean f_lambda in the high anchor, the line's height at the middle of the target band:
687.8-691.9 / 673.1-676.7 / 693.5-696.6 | 0.00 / 1.97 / 1.92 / 1.94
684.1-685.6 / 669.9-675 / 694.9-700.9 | 0.14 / 1.96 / 1.93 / 1.95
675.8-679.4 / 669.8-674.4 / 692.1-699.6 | -0.03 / 1.96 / 1.92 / 1.95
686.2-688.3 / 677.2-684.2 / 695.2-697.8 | 0.01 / 1.94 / 1.93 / 1.94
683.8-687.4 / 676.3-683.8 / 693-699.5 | 0.08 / 1.96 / 1.92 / 1.95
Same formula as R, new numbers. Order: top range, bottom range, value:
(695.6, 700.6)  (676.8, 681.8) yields 1.04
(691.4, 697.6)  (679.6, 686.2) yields 1.06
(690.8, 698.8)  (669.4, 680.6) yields 1.03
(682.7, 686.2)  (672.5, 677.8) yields 0.94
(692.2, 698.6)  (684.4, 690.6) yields 1.04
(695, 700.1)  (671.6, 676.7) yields 1.06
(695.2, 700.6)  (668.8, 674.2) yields 1.07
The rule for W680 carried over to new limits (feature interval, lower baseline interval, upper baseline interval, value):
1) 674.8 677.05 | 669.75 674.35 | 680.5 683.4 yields -0.04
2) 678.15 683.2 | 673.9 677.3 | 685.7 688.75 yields 0.04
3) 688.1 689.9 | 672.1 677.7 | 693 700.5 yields -0.01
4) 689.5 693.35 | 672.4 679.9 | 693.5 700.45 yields 0.03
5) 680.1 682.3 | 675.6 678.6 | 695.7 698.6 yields 0.06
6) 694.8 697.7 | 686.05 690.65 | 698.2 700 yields -0.02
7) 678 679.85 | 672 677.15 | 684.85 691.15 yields -0.04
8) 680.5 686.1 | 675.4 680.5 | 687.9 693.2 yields 0.29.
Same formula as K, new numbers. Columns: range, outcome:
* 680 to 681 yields 1.89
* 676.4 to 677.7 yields 2.02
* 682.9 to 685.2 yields 1.78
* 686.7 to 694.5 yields 1.94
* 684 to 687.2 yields 1.81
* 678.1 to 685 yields 1.9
